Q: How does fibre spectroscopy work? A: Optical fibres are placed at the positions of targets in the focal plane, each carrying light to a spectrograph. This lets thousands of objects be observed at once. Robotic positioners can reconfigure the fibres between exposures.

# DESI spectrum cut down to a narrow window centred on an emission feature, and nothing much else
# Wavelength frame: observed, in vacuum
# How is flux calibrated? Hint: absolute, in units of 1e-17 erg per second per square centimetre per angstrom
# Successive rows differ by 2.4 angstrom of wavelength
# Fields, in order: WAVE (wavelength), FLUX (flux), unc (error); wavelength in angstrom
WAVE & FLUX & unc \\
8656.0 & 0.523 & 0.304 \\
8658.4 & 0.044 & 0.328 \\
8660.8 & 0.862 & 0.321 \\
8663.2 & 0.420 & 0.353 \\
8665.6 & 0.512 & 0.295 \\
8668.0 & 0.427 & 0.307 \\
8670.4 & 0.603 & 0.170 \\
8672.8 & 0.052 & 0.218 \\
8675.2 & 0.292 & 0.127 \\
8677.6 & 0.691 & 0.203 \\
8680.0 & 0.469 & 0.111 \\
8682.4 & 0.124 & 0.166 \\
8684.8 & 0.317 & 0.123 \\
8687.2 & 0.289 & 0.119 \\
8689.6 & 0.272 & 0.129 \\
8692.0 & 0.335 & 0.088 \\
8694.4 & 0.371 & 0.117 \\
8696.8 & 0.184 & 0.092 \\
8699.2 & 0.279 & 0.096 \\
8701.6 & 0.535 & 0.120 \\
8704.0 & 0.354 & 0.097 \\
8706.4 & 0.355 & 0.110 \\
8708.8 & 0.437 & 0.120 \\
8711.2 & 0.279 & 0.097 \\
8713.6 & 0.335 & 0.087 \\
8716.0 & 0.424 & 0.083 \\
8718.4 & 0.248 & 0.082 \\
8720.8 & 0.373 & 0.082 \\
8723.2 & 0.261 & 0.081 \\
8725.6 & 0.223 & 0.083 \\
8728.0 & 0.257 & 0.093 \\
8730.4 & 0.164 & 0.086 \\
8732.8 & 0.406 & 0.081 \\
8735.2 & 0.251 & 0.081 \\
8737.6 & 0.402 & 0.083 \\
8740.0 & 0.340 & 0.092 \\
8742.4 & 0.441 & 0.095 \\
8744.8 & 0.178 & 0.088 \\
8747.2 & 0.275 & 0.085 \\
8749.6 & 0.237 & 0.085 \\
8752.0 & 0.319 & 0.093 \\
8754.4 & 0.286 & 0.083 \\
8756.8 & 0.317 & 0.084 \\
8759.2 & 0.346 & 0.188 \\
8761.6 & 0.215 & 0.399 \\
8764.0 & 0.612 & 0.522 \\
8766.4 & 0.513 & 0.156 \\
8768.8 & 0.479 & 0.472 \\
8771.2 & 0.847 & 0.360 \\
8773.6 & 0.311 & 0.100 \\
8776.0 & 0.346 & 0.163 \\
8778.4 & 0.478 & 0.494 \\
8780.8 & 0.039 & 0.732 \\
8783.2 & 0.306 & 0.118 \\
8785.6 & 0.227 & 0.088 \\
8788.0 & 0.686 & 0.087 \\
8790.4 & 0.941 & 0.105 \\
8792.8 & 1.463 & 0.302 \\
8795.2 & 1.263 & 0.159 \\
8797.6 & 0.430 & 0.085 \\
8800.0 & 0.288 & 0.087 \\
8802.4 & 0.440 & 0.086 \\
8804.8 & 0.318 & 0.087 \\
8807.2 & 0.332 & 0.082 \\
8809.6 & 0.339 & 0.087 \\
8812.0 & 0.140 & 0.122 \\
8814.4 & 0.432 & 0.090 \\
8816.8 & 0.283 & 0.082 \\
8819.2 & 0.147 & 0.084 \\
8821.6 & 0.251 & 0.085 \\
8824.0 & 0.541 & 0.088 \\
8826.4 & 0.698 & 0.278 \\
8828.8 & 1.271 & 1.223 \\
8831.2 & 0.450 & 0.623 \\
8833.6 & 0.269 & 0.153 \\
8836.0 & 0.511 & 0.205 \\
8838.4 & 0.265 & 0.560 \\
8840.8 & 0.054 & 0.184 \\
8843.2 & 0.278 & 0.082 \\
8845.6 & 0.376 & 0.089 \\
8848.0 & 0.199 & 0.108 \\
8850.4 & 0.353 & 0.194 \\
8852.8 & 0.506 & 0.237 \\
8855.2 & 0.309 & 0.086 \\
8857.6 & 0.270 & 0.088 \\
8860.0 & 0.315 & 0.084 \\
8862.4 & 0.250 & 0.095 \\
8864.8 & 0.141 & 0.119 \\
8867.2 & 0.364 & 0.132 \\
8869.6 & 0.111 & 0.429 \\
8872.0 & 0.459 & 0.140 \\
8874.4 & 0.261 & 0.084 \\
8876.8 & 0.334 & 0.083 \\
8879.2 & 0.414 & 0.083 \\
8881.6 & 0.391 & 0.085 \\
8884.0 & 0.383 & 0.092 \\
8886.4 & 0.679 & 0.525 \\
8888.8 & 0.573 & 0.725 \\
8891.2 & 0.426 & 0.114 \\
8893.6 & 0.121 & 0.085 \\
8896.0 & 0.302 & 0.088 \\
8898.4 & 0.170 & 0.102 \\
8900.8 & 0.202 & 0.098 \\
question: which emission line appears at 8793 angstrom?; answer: H-beta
